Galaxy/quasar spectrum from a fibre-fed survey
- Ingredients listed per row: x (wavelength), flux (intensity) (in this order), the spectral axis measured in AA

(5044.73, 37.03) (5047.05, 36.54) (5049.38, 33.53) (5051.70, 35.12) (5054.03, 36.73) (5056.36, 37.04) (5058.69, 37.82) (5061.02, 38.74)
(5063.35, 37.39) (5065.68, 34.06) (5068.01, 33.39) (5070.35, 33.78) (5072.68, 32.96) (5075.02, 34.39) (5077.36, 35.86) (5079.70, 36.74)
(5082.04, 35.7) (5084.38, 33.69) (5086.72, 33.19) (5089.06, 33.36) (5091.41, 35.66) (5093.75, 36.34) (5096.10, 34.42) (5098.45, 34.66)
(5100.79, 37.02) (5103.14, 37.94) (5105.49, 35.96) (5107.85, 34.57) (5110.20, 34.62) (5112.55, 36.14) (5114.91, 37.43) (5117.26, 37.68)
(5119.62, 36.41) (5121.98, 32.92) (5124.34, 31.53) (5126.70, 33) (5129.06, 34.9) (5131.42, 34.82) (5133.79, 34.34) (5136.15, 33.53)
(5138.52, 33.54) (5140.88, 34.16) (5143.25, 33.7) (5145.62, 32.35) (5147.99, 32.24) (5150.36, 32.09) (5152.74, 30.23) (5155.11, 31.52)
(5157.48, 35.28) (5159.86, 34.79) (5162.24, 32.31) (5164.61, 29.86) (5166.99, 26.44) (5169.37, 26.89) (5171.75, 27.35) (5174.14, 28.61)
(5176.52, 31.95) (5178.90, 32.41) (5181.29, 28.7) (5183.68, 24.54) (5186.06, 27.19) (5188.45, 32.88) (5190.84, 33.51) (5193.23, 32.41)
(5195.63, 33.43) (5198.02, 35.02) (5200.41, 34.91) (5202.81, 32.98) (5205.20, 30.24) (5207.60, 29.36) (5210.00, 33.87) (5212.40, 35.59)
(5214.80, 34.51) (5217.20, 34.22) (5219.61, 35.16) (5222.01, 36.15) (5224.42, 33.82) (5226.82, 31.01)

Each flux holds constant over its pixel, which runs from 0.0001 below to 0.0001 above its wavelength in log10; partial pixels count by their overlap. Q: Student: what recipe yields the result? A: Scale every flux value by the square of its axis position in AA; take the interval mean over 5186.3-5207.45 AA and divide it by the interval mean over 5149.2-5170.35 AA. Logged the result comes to 1.1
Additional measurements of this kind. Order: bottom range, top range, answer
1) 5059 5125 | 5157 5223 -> 0.94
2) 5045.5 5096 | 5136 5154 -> 0.95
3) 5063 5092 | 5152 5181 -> 0.92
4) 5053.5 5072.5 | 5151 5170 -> 0.90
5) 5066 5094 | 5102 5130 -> 1.04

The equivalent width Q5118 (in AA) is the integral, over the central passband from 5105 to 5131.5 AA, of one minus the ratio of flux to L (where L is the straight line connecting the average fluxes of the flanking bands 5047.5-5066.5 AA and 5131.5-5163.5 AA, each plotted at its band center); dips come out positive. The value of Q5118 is -0.6 AA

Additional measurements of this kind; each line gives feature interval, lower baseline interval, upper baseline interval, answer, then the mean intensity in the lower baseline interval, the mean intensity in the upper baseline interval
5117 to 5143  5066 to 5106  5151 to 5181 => -1.2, 35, 30.6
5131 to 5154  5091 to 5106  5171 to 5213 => 0.6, 36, 31.4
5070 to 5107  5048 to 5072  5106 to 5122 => 0.7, 35.7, 35.9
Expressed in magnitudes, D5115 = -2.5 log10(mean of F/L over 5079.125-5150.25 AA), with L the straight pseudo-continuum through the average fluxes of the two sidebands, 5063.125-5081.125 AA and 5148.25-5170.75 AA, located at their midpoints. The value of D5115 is -0.06 mag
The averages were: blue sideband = 34.7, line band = 34.7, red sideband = 31.1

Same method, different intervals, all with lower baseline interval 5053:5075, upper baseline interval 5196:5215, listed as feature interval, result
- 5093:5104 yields -0.03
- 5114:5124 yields -0.03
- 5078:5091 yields 0.02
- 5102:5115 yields -0.03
